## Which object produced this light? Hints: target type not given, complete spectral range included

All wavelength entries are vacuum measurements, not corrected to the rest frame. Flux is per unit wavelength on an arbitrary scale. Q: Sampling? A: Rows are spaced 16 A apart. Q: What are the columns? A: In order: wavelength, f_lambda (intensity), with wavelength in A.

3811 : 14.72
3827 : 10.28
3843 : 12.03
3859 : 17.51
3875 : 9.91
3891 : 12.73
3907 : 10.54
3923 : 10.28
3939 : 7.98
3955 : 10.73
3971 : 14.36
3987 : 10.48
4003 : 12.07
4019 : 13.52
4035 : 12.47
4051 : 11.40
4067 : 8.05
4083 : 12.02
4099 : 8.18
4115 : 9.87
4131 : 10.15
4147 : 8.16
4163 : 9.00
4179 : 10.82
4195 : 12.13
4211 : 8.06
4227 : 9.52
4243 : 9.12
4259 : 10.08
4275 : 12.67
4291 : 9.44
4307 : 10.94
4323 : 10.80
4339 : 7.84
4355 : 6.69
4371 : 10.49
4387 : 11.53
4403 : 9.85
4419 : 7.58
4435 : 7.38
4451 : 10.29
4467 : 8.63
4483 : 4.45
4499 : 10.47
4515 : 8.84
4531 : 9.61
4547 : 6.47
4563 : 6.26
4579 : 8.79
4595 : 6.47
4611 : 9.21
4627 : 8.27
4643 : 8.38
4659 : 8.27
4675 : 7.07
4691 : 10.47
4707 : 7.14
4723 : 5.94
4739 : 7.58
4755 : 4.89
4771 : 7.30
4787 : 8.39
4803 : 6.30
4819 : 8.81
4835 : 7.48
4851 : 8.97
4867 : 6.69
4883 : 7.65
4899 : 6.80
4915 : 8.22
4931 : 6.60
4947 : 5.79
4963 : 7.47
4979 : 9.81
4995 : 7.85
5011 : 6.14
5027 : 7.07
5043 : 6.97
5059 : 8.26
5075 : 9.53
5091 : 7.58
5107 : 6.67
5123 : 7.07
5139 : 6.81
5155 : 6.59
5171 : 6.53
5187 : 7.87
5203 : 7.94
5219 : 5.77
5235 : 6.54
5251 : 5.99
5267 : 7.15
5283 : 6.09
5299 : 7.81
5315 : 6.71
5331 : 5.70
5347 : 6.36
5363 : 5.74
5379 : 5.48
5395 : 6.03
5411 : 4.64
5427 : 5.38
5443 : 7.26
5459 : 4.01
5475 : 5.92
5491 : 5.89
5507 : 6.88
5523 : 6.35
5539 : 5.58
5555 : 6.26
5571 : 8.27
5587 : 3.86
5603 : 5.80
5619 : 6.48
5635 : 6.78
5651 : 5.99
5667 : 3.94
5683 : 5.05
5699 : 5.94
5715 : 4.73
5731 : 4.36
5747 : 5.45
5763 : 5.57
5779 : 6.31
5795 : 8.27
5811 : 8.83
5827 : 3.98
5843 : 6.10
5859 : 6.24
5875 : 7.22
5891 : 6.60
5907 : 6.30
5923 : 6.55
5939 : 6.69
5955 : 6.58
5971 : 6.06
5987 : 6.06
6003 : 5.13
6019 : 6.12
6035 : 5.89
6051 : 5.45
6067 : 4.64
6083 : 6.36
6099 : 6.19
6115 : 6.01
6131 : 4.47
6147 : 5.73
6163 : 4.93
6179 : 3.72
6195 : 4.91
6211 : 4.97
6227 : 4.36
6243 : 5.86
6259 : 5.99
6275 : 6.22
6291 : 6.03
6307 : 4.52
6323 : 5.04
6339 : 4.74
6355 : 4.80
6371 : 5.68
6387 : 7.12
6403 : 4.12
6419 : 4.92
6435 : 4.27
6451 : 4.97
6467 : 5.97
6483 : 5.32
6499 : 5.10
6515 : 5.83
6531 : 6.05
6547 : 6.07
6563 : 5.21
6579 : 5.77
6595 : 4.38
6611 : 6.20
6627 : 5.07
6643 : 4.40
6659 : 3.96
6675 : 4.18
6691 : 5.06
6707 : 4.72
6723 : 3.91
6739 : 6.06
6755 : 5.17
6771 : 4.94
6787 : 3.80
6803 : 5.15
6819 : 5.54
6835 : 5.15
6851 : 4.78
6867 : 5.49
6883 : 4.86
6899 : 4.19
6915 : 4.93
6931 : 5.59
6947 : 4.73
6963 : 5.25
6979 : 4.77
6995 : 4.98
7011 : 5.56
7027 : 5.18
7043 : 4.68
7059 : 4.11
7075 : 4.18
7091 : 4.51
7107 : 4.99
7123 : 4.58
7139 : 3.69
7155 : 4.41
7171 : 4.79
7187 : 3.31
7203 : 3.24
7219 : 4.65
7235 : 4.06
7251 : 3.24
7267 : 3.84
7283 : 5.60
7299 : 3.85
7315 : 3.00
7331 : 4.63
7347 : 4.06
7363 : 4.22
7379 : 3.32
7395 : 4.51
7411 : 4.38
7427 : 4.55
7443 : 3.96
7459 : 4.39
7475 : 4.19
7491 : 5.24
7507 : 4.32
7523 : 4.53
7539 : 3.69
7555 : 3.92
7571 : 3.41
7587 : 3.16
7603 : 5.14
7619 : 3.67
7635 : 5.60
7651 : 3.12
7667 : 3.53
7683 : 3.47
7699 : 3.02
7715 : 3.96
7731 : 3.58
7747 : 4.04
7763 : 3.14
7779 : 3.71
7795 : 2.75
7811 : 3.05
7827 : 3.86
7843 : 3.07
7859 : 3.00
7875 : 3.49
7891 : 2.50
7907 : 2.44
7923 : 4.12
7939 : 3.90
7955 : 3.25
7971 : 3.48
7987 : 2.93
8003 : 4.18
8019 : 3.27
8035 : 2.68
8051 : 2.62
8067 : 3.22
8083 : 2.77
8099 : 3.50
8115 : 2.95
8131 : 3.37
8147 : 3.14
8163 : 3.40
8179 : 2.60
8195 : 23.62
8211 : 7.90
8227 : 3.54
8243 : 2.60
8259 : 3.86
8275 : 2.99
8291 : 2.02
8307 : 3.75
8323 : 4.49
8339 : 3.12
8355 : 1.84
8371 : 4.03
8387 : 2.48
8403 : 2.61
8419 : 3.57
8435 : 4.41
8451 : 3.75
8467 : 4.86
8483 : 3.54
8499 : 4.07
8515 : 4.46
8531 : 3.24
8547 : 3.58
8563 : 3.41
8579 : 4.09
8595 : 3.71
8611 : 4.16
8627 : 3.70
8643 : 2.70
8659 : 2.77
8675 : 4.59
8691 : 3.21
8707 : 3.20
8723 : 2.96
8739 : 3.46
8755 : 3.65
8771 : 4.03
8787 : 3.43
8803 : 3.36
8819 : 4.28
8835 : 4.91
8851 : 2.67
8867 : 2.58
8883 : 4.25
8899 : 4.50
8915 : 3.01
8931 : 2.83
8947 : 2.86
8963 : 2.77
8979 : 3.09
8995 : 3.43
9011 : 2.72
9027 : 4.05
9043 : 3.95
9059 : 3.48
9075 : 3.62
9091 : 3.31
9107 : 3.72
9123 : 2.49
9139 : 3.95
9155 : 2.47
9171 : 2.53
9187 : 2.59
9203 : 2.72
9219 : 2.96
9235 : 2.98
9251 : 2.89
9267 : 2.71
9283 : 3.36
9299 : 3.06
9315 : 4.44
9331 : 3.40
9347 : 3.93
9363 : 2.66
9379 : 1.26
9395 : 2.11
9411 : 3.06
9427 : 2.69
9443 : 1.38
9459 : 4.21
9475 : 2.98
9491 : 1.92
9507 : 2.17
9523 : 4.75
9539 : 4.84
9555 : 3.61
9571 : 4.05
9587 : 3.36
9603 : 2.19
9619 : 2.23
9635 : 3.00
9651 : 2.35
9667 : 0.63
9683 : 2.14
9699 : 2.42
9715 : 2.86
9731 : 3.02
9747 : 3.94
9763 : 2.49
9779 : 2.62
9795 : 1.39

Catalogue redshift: 1.20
